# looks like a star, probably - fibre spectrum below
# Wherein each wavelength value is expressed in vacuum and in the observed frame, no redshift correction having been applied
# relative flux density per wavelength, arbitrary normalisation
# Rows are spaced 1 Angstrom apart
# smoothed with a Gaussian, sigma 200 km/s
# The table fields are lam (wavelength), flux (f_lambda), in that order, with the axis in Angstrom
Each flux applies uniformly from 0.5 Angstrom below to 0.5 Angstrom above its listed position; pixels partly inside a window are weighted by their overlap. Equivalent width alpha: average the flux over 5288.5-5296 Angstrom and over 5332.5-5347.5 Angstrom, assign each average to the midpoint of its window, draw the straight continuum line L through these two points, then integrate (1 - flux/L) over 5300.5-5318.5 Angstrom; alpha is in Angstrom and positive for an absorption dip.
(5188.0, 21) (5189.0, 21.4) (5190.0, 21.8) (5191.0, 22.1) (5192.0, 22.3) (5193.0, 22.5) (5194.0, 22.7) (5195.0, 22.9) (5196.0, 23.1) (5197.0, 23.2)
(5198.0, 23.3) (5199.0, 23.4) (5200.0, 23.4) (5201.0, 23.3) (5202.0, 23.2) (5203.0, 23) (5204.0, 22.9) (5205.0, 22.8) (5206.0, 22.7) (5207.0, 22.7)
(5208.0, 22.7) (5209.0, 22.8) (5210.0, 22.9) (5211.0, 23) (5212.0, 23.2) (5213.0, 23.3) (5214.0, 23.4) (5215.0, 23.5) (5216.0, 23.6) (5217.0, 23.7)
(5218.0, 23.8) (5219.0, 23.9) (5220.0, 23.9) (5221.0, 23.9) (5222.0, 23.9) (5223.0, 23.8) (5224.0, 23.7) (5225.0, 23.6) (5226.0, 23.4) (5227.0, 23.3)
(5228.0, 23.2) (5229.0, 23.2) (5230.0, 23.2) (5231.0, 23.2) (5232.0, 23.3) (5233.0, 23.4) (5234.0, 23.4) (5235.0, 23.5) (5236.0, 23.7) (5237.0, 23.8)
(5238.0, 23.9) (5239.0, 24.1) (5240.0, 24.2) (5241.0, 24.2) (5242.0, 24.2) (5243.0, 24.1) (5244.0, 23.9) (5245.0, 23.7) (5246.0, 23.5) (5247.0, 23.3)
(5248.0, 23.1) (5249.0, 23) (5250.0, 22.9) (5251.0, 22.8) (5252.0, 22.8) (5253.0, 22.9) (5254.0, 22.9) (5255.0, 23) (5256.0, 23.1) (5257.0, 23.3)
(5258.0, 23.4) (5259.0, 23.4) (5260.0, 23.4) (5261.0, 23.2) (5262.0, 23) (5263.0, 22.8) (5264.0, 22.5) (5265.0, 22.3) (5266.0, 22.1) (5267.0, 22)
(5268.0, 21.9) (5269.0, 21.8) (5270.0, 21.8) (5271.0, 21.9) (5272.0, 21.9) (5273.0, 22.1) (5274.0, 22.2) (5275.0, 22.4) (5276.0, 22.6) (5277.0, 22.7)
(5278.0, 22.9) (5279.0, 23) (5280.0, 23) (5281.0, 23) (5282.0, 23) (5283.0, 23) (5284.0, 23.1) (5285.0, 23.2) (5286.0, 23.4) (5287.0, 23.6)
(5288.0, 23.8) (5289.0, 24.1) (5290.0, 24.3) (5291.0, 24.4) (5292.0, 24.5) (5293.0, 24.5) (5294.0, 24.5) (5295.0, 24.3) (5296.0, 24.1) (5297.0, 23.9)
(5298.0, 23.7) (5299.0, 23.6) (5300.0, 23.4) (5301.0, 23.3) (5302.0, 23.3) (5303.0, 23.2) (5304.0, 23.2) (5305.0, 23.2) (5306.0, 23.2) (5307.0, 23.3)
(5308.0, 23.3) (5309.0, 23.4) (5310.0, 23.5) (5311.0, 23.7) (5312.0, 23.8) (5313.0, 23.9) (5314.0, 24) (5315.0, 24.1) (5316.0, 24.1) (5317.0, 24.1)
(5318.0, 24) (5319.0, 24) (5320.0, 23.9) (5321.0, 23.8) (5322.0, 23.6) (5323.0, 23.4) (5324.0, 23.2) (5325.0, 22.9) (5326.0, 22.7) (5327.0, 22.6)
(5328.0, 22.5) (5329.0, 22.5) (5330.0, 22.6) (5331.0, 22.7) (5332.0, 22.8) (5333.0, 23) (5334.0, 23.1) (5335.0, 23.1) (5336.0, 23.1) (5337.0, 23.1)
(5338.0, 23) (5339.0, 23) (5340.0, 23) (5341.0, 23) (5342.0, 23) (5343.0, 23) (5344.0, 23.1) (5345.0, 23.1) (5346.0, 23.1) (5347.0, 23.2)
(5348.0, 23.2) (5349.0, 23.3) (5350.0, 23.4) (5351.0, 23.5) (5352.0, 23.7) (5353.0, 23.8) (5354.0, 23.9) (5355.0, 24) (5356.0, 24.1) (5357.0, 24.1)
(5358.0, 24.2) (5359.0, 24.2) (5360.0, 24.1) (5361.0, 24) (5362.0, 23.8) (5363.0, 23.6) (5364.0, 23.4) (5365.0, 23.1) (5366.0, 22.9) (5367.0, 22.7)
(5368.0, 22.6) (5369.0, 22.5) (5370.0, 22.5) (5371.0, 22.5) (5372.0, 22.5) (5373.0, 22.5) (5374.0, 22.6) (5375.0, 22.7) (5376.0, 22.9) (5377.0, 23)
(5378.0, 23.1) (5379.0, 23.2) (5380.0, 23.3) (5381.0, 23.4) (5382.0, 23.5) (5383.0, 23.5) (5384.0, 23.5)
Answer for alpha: 0.22 Angstrom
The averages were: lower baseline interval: 24.4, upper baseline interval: 23.1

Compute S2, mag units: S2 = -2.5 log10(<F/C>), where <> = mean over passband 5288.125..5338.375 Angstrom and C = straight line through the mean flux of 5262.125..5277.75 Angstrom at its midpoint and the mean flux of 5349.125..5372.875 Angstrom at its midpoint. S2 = -0.03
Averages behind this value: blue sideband 22.2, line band 23.5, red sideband 23.4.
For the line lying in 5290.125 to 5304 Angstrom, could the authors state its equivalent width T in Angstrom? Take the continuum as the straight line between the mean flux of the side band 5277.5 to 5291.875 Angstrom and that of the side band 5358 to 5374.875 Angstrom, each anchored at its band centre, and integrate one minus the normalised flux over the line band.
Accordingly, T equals -0.3 Angstrom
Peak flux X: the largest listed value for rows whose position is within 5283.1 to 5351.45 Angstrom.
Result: 24.5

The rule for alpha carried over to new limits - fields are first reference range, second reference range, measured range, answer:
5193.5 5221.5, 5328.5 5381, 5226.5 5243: -0.29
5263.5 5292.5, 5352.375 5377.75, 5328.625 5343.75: 0.13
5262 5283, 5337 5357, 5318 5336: -0.01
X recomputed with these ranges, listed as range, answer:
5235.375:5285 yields 24.2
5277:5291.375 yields 24.4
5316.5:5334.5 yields 24.1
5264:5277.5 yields 22.7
